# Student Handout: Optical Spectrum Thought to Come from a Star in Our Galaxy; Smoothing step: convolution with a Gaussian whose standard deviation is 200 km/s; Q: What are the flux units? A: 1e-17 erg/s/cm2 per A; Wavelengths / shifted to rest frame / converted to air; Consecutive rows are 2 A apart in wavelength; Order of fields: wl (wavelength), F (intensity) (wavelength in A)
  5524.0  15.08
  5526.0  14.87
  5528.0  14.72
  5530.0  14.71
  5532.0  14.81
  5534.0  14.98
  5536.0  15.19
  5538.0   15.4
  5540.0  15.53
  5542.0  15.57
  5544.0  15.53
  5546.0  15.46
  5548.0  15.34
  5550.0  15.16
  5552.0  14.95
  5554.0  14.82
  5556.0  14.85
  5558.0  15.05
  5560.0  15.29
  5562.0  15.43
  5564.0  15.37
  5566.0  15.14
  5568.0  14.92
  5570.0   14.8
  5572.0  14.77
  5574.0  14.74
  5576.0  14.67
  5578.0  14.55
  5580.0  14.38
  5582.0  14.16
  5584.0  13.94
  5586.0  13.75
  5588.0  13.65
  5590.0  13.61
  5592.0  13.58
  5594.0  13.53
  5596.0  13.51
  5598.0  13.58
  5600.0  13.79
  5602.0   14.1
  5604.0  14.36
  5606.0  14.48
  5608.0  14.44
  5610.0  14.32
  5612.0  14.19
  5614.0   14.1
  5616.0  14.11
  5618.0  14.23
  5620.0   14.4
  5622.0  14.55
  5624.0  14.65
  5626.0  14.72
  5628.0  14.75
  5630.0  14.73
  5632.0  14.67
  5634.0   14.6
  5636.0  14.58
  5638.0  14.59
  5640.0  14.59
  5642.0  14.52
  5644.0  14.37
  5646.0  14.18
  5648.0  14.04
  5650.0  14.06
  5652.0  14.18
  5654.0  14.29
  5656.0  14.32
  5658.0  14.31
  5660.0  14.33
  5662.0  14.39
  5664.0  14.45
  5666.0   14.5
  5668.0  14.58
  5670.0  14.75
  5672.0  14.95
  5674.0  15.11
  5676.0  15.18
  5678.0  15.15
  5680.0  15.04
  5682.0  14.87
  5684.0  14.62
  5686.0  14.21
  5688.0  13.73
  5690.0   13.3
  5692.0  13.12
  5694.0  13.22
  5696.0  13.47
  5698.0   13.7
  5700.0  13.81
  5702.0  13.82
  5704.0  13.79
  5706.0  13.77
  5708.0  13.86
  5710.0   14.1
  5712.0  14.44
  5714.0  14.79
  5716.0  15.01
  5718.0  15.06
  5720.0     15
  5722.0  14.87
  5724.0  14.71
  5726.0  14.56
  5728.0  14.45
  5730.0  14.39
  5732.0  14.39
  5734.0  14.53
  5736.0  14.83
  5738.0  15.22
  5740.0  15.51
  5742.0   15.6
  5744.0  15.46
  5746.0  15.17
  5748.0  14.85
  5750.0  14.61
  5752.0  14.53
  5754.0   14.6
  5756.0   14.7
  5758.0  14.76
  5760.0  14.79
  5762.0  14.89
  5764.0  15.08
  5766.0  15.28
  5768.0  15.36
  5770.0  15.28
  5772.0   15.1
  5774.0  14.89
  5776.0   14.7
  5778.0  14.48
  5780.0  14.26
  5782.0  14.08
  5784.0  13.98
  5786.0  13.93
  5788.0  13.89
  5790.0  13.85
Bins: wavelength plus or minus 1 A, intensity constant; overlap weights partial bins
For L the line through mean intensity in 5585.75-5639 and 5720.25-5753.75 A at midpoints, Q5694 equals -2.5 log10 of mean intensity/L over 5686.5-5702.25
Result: 0.09 mag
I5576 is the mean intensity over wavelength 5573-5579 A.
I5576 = 14.7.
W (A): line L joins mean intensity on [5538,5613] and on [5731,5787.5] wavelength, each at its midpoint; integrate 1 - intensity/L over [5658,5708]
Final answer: 1.62 A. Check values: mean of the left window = 14.6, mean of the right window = 14.8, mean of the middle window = 14.2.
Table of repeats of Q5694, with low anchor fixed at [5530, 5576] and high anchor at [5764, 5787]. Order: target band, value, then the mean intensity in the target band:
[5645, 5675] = 0.036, 14.4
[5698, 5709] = 0.078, 13.8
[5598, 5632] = 0.048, 14.4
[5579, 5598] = 0.096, 13.8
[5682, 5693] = 0.073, 13.9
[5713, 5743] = -0.006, 14.9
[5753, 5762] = -0.001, 14.7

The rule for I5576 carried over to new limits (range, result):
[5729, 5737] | 14.5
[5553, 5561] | 15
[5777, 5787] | 14.1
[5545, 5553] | 15.2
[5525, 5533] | 14.8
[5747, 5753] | 14.7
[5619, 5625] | 14.5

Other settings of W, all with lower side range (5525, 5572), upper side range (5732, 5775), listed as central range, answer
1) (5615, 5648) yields 1.2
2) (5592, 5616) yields 1.7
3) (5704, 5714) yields 0.6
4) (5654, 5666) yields 0.5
